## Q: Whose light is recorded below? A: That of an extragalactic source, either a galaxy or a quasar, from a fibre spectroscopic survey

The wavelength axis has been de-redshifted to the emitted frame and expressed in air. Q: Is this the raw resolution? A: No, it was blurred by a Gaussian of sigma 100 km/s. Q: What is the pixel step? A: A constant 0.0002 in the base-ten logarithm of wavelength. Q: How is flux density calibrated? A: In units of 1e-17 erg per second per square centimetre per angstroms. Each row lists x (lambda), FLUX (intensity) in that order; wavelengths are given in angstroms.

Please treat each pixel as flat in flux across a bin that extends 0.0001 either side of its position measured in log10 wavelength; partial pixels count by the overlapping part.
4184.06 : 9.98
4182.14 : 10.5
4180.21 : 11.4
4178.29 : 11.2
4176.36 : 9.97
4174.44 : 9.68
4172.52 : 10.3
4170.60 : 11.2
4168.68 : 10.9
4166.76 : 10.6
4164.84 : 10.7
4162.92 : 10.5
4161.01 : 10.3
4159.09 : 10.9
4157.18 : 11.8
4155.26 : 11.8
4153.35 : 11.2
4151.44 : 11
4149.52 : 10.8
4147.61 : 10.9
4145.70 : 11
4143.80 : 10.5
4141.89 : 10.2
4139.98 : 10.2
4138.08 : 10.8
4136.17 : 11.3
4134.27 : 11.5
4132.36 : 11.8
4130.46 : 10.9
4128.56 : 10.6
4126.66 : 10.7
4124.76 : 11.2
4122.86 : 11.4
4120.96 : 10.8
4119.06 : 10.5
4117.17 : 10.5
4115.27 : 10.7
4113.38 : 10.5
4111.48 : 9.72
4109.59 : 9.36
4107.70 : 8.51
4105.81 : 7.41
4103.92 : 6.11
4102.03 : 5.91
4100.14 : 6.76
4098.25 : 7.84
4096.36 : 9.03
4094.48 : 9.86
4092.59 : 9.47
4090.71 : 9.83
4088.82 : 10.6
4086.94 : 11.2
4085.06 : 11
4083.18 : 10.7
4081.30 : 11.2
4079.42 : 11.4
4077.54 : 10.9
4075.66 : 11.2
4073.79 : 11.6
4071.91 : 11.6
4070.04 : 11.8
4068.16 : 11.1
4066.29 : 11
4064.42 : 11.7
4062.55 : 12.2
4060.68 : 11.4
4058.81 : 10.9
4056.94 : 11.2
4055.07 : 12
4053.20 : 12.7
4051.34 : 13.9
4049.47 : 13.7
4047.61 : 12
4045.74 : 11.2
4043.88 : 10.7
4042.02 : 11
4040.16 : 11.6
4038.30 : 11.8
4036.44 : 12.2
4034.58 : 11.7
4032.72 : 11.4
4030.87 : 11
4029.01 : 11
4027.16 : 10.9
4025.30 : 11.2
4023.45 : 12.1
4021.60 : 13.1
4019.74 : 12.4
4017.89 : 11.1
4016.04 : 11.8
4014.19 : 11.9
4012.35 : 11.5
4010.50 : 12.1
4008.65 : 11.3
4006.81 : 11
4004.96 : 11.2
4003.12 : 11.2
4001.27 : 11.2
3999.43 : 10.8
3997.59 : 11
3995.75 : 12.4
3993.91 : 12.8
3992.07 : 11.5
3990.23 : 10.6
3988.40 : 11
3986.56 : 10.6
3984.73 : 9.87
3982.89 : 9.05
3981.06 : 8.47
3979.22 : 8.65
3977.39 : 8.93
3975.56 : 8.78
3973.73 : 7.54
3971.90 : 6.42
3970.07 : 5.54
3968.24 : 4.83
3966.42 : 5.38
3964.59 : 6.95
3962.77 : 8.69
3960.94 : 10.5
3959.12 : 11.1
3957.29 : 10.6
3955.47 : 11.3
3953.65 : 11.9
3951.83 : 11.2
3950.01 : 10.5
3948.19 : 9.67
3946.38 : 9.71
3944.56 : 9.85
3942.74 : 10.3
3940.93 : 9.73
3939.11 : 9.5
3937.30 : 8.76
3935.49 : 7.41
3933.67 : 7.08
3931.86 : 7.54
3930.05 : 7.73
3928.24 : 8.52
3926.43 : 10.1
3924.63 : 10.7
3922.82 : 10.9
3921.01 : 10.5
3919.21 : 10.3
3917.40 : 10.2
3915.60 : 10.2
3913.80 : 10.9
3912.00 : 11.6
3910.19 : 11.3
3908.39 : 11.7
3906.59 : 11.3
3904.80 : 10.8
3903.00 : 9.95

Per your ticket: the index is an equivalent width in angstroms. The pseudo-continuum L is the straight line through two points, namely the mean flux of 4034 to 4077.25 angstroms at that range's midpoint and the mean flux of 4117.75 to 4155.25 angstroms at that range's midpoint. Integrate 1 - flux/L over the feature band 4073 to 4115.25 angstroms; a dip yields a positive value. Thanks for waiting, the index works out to 6.7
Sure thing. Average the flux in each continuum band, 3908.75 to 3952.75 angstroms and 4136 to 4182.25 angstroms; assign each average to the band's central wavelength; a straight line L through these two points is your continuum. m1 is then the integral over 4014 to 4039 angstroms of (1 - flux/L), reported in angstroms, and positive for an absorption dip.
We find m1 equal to -3.6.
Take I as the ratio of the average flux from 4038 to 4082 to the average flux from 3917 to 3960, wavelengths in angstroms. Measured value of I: 1.2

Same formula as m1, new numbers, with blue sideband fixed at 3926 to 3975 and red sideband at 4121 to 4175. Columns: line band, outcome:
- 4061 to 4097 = -2.77 angstroms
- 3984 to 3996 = -2.58 angstroms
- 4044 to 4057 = -3.29 angstroms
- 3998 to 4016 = -3.75 angstroms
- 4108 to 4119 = 0.46 angstroms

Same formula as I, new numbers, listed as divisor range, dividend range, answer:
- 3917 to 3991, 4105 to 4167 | 1.16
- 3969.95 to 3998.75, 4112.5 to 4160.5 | 1.13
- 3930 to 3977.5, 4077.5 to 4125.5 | 1.10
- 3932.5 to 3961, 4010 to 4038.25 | 1.18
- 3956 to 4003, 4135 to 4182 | 1.15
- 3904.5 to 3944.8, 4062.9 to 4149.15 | 1.05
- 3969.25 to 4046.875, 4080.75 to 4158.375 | 0.95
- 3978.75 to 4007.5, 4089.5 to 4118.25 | 0.82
